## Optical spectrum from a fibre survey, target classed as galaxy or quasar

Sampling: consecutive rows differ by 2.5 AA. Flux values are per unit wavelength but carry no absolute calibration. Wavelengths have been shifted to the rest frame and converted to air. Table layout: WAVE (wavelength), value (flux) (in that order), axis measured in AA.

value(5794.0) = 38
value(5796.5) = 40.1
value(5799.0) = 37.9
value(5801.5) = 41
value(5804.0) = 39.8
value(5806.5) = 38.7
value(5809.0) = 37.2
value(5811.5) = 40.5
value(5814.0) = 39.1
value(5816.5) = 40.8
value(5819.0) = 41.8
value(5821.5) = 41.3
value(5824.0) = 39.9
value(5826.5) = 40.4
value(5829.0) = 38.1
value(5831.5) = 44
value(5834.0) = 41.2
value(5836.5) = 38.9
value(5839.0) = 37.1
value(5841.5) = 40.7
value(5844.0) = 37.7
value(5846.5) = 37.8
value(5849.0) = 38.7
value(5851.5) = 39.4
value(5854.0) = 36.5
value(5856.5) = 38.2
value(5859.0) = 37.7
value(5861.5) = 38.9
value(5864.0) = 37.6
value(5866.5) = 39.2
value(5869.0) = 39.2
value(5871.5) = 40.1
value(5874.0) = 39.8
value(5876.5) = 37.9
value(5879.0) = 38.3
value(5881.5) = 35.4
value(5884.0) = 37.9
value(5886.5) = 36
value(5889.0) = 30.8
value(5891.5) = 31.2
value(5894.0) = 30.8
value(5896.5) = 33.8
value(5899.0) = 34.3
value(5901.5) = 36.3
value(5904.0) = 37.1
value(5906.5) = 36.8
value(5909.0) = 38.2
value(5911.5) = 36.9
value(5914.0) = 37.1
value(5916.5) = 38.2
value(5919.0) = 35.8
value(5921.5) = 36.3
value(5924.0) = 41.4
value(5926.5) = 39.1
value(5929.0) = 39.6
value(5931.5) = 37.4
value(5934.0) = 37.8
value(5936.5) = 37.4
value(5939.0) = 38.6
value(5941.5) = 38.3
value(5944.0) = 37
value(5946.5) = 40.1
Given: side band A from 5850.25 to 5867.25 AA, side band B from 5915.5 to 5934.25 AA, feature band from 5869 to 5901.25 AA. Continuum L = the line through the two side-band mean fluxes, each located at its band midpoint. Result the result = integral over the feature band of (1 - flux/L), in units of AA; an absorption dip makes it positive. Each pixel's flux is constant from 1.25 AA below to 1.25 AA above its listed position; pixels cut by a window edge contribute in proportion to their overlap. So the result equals 2.1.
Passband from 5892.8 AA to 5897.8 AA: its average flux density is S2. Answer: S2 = 32.3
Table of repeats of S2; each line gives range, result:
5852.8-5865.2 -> 37.8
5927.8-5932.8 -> 38.5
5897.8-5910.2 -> 36.5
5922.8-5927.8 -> 40.2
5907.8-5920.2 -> 37.2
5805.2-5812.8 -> 38.8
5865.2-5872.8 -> 39.5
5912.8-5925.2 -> 37.7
